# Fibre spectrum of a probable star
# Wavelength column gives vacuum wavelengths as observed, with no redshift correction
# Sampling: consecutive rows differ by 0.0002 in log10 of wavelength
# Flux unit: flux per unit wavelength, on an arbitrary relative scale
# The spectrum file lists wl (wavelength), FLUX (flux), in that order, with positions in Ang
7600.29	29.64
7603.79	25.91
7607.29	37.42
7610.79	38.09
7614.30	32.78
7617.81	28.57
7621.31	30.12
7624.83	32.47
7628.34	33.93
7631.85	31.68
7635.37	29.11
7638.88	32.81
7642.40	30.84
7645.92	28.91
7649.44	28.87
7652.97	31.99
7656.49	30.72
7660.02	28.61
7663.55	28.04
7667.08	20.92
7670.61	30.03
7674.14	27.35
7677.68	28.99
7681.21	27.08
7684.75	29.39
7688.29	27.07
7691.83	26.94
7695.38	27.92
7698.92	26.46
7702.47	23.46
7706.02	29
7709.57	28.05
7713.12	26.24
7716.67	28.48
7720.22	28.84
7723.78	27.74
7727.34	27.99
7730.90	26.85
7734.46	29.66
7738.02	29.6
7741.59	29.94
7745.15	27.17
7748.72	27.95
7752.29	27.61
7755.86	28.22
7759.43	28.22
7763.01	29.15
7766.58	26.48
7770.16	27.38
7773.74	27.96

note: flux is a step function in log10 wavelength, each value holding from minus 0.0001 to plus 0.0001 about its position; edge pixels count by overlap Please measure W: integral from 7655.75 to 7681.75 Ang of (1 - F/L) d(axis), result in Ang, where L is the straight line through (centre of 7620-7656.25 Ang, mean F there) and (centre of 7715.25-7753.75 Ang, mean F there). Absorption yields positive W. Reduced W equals 2.22 Ang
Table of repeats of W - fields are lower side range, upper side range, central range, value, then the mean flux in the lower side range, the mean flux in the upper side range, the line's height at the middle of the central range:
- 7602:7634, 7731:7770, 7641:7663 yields 1.0 Ang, 32.3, 28.3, 31.3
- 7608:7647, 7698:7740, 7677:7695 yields 0.9 Ang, 32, 27.7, 29.3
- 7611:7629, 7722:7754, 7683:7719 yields 2.6 Ang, 32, 28.3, 29.4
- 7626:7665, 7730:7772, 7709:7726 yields 0.6 Ang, 30.6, 28.2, 29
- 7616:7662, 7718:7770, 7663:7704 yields 3.7 Ang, 30.7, 28.2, 29.6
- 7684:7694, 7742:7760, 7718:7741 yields -0.6 Ang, 27.6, 28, 27.9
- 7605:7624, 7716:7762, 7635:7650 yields 0.8 Ang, 33.1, 28.3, 32.1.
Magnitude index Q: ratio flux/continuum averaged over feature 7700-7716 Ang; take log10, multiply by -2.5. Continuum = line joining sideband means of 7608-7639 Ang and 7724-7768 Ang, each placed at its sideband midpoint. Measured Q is 0.10 mag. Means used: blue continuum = 32.3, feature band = 26.8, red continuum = 28.2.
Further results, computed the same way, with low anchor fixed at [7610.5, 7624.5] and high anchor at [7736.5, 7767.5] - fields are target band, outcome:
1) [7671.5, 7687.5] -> 0.07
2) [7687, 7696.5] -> 0.10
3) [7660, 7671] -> 0.16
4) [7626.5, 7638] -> -0.01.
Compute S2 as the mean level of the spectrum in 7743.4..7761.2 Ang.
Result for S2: 27.8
